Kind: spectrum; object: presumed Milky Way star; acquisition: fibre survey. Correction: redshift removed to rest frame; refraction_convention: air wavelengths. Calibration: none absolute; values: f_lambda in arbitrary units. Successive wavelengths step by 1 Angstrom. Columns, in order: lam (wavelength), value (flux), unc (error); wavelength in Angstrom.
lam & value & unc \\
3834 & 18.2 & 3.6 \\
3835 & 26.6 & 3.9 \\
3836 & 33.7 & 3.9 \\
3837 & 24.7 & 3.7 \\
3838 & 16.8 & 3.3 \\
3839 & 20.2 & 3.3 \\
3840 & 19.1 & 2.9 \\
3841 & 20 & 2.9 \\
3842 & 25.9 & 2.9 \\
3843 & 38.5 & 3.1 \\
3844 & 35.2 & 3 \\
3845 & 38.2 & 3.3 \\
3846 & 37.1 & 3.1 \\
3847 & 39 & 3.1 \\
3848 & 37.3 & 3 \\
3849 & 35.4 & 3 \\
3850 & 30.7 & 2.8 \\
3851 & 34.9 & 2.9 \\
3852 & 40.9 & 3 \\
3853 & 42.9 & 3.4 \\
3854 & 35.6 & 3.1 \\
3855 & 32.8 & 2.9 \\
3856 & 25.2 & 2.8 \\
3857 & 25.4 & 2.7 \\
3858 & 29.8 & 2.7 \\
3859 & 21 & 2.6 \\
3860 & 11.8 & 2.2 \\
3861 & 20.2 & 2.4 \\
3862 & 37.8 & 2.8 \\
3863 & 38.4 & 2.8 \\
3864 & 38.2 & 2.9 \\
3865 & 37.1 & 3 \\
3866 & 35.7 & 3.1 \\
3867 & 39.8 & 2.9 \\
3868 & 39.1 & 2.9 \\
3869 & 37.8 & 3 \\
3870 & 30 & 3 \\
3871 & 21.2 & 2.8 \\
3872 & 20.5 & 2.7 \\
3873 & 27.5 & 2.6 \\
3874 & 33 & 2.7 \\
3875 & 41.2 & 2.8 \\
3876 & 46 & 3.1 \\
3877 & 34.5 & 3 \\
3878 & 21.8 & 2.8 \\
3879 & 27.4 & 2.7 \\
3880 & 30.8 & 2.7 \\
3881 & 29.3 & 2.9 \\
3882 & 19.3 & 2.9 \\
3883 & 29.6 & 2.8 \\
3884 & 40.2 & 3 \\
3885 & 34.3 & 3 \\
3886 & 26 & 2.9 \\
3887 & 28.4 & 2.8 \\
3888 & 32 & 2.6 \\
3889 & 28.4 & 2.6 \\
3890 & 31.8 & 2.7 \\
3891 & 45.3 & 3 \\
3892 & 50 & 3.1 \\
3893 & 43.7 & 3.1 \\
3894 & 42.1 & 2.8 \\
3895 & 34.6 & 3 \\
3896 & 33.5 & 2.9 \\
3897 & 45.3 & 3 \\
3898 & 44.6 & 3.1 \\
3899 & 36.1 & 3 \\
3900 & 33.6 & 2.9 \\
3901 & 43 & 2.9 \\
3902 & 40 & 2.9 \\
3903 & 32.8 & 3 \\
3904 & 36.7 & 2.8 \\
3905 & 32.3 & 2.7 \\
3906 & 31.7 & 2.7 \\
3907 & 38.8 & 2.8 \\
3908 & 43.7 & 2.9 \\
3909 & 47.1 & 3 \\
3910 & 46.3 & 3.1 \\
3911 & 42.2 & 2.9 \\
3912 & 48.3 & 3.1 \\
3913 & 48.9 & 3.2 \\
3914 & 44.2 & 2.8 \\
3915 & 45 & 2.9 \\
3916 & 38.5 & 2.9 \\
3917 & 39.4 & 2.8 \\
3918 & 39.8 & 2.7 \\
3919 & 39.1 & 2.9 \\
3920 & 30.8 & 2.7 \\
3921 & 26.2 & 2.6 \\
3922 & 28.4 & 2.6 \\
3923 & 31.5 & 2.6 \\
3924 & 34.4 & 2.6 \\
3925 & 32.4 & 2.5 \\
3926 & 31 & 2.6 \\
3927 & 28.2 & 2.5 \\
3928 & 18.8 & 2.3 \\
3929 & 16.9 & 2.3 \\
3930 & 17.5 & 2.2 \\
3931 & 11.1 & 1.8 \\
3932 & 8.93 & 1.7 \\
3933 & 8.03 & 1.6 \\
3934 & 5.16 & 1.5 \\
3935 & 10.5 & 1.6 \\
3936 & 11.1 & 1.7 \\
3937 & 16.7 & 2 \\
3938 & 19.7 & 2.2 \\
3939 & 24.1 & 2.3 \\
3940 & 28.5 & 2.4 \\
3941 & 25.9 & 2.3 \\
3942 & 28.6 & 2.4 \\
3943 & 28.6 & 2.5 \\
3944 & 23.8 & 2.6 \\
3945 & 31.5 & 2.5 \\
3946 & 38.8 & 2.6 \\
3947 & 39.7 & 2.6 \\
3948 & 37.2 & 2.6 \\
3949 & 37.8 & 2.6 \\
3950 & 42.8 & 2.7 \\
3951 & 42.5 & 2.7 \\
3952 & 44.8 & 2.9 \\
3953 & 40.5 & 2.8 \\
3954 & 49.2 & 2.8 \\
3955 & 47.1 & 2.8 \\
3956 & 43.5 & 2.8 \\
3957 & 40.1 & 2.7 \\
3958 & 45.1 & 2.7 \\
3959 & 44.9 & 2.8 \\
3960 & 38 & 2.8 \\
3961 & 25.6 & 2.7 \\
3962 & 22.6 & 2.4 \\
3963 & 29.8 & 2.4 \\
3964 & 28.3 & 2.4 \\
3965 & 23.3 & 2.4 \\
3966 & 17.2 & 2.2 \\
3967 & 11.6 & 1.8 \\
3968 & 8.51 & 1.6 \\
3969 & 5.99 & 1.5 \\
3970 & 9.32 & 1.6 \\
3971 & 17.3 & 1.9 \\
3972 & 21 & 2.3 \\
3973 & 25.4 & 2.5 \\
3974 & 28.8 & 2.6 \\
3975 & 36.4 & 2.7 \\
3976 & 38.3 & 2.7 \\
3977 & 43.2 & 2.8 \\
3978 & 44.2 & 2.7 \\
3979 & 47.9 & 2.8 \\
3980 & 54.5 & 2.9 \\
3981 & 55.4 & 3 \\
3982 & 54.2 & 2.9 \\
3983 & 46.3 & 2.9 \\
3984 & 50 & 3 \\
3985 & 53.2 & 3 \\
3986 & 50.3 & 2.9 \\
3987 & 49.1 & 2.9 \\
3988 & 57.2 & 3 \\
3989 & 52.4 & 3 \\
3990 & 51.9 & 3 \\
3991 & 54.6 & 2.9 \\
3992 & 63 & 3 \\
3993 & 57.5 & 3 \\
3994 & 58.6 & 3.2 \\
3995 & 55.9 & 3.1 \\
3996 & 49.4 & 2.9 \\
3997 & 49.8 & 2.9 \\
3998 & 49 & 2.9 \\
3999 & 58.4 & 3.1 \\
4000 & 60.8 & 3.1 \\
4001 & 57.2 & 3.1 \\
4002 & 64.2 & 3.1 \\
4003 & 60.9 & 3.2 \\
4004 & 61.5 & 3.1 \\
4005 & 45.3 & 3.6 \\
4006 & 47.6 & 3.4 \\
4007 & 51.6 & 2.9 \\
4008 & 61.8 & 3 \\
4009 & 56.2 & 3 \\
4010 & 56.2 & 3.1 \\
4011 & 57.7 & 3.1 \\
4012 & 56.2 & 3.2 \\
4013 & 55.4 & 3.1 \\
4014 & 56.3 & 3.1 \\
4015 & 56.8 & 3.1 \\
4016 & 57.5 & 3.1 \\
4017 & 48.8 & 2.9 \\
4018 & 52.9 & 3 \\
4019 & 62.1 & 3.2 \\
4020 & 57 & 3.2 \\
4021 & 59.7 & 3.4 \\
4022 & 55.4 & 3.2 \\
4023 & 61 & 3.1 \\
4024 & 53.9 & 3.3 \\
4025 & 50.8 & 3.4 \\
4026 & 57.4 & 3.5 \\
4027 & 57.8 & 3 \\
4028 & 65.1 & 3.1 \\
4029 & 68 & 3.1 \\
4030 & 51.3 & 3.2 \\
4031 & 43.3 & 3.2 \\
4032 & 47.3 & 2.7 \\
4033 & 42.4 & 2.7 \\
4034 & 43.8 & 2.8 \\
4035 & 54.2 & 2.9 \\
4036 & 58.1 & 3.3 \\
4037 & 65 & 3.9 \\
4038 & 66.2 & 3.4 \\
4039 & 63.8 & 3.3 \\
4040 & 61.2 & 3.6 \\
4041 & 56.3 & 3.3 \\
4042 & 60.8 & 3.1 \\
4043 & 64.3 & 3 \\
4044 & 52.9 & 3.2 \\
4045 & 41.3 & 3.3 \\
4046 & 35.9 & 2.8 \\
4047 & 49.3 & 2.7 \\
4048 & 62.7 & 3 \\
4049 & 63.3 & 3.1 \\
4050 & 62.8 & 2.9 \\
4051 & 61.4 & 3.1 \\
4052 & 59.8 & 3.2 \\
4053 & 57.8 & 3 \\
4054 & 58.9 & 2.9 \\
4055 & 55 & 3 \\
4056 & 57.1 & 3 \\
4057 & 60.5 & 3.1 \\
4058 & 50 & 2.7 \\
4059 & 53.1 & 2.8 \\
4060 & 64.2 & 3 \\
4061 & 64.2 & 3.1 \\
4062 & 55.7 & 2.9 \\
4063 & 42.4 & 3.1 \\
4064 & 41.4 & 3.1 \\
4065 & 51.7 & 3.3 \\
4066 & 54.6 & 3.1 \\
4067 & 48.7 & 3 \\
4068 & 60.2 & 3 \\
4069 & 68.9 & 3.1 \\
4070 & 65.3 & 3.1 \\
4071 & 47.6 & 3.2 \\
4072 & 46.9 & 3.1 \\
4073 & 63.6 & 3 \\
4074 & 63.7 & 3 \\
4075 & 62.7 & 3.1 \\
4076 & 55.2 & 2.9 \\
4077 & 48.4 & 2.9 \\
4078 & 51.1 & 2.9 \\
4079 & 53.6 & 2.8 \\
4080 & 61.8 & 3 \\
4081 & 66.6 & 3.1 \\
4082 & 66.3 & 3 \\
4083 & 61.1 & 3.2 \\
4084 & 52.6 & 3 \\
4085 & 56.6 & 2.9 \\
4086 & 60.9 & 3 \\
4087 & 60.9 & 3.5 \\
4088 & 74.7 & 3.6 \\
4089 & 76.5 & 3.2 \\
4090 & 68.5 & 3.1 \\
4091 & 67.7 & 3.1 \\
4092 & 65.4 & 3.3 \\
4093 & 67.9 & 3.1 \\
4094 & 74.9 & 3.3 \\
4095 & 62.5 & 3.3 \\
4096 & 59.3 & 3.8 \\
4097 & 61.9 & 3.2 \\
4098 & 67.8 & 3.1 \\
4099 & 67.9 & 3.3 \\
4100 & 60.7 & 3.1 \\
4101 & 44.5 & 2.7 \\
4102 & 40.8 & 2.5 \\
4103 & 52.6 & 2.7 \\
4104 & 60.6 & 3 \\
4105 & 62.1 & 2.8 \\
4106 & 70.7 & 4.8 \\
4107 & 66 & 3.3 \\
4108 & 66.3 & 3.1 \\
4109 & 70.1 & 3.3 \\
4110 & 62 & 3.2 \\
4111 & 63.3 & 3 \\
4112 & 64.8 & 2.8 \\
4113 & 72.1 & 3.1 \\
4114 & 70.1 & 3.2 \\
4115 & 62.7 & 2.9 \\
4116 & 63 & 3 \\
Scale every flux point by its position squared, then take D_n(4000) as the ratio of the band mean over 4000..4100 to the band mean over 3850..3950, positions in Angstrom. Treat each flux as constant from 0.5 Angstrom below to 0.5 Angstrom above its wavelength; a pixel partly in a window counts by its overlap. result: 1.9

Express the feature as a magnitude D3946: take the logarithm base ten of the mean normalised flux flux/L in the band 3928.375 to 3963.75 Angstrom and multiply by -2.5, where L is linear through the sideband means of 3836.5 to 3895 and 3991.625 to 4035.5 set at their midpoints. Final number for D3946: 0.47 mag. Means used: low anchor 32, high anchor 55.4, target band 29.3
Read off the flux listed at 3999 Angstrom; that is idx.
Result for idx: 58.4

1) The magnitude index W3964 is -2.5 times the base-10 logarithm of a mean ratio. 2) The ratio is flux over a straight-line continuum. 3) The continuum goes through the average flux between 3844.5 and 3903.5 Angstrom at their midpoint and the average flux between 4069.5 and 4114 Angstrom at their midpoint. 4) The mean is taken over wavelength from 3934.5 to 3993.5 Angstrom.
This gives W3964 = 0.27 mag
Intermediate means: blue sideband 33.9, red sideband 61.8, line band 35.9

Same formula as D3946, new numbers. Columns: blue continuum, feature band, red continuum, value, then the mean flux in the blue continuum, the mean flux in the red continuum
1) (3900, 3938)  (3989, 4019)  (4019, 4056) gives -0.14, 30.8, 56.3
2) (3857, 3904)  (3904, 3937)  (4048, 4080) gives 0.25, 33.5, 56.6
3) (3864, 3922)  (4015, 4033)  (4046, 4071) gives -0.07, 36.2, 56.4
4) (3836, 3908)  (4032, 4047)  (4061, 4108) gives 0.00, 33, 59.7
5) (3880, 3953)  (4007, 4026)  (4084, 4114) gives -0.14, 32.7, 63.7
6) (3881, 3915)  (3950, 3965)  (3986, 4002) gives 0.25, 38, 55.1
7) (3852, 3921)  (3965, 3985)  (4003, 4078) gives 0.41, 35.3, 55.9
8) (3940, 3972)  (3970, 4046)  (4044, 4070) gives -0.20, 31.1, 55.4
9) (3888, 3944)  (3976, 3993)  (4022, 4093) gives -0.16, 32.1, 57.5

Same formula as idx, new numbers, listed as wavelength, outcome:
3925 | 32.4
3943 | 28.6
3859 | 21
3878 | 21.8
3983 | 46.3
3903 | 32.8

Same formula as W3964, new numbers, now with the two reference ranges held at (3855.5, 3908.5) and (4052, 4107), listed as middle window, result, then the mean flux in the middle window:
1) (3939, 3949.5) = 0.299 mag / 31.7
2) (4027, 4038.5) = -0.039 mag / 55.1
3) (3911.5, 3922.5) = -0.026 mag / 39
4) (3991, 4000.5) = -0.155 mag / 55.8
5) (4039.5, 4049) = 0.006 mag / 54.4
